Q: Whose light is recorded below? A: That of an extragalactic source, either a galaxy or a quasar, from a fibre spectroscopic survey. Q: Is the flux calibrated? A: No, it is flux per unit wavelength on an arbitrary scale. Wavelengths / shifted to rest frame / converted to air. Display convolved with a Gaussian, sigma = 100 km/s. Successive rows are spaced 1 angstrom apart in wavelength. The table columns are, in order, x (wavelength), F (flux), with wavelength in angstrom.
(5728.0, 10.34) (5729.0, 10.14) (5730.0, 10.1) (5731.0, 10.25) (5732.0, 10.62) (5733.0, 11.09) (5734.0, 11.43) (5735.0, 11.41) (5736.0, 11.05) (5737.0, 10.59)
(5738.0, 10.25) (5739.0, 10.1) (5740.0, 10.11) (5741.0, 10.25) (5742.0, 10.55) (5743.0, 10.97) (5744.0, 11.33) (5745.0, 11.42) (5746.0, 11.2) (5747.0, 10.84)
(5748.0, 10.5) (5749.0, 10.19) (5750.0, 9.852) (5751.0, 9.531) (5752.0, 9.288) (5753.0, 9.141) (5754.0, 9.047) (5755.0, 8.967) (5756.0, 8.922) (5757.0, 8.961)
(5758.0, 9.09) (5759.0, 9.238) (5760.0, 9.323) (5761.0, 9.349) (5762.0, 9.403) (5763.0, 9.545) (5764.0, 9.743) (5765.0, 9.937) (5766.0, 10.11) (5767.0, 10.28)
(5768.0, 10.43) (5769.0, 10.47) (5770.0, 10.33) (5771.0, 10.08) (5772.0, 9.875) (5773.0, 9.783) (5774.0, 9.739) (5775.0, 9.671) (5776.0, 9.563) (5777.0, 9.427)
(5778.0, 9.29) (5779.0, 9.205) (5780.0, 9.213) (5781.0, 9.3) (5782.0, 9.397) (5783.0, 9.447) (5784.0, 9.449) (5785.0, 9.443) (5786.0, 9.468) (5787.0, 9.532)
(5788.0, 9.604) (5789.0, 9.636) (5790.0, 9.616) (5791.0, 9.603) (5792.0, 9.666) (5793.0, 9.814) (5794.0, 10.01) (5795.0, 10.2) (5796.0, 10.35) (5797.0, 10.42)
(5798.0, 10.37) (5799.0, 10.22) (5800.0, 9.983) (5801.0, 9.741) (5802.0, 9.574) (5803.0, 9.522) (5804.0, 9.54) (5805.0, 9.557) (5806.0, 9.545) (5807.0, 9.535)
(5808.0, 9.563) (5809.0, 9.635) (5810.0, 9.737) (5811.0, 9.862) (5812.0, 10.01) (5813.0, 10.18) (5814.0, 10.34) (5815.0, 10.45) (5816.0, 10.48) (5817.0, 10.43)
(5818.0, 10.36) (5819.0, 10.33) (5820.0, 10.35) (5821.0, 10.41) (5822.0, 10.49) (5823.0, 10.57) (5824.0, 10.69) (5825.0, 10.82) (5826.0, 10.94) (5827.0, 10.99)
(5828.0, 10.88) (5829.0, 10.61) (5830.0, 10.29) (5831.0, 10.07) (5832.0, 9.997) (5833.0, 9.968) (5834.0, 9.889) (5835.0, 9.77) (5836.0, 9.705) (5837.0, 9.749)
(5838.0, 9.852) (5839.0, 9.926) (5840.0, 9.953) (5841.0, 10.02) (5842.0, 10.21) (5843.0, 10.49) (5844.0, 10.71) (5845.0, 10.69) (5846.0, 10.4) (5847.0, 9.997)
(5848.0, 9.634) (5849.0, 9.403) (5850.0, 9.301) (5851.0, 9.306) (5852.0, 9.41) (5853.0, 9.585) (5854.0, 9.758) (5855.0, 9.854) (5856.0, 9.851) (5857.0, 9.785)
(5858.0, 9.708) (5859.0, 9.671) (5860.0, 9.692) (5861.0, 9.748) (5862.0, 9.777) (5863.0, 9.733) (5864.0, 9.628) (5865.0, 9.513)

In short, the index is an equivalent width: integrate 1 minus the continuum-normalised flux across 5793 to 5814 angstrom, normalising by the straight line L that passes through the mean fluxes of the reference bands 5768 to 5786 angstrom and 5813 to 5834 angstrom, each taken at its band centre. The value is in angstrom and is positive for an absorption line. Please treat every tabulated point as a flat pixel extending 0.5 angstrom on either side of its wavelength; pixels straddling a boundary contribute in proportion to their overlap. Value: 0.4 angstrom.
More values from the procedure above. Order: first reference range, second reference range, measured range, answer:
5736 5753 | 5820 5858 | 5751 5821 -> 3.7 angstrom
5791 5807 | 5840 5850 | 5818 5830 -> -0.7 angstrom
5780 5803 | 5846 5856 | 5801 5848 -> -2.2 angstrom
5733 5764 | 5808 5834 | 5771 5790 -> 1.2 angstrom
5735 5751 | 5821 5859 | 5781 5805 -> 1.4 angstrom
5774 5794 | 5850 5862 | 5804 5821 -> -0.8 angstrom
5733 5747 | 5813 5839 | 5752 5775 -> 2.3 angstrom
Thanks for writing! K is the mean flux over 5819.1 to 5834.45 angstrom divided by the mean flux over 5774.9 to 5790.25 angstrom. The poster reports 1.11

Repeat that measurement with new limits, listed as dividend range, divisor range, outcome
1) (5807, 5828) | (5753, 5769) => 1.09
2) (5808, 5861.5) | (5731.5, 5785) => 1.01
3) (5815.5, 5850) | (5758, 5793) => 1.06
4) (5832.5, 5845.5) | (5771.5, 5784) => 1.06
